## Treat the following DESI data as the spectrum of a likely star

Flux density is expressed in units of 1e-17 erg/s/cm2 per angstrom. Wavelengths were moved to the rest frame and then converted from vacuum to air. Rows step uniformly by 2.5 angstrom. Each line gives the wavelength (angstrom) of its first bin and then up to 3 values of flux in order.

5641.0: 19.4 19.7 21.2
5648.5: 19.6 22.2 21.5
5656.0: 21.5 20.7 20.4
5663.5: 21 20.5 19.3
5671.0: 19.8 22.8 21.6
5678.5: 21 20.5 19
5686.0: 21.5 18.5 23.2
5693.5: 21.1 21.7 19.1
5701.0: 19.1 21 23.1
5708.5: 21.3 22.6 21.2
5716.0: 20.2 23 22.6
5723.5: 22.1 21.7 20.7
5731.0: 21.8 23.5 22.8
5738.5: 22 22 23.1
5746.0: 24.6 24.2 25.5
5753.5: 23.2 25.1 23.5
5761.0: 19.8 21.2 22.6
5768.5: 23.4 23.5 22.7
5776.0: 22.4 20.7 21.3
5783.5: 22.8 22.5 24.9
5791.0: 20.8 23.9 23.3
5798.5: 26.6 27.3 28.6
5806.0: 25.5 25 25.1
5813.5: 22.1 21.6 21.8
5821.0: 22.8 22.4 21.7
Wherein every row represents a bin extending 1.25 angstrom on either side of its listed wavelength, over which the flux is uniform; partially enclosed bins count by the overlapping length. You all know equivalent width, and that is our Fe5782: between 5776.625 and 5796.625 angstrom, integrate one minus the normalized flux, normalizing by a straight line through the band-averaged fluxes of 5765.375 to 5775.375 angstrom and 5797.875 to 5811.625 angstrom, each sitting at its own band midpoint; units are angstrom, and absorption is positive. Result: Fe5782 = 1.73 angstrom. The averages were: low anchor 23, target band 22.5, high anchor 26.4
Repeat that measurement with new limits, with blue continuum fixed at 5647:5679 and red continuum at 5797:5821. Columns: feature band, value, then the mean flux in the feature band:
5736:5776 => 0.5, 23.1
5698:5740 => 1.3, 21.7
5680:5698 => 0.7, 20.7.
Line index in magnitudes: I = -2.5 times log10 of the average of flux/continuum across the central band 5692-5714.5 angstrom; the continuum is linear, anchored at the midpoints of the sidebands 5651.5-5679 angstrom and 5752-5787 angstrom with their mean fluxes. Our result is 0.02 mag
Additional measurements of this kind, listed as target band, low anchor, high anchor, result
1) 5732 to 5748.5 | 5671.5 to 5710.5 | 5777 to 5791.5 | -0.07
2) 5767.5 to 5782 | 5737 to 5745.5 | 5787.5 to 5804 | 0.08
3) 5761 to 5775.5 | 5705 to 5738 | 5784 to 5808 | 0.06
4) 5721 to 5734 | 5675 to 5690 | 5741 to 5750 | 0.04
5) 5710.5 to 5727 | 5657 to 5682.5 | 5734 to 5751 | 0.03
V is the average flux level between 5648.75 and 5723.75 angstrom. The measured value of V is 21.1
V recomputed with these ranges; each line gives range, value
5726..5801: 23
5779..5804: 24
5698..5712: 21.1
